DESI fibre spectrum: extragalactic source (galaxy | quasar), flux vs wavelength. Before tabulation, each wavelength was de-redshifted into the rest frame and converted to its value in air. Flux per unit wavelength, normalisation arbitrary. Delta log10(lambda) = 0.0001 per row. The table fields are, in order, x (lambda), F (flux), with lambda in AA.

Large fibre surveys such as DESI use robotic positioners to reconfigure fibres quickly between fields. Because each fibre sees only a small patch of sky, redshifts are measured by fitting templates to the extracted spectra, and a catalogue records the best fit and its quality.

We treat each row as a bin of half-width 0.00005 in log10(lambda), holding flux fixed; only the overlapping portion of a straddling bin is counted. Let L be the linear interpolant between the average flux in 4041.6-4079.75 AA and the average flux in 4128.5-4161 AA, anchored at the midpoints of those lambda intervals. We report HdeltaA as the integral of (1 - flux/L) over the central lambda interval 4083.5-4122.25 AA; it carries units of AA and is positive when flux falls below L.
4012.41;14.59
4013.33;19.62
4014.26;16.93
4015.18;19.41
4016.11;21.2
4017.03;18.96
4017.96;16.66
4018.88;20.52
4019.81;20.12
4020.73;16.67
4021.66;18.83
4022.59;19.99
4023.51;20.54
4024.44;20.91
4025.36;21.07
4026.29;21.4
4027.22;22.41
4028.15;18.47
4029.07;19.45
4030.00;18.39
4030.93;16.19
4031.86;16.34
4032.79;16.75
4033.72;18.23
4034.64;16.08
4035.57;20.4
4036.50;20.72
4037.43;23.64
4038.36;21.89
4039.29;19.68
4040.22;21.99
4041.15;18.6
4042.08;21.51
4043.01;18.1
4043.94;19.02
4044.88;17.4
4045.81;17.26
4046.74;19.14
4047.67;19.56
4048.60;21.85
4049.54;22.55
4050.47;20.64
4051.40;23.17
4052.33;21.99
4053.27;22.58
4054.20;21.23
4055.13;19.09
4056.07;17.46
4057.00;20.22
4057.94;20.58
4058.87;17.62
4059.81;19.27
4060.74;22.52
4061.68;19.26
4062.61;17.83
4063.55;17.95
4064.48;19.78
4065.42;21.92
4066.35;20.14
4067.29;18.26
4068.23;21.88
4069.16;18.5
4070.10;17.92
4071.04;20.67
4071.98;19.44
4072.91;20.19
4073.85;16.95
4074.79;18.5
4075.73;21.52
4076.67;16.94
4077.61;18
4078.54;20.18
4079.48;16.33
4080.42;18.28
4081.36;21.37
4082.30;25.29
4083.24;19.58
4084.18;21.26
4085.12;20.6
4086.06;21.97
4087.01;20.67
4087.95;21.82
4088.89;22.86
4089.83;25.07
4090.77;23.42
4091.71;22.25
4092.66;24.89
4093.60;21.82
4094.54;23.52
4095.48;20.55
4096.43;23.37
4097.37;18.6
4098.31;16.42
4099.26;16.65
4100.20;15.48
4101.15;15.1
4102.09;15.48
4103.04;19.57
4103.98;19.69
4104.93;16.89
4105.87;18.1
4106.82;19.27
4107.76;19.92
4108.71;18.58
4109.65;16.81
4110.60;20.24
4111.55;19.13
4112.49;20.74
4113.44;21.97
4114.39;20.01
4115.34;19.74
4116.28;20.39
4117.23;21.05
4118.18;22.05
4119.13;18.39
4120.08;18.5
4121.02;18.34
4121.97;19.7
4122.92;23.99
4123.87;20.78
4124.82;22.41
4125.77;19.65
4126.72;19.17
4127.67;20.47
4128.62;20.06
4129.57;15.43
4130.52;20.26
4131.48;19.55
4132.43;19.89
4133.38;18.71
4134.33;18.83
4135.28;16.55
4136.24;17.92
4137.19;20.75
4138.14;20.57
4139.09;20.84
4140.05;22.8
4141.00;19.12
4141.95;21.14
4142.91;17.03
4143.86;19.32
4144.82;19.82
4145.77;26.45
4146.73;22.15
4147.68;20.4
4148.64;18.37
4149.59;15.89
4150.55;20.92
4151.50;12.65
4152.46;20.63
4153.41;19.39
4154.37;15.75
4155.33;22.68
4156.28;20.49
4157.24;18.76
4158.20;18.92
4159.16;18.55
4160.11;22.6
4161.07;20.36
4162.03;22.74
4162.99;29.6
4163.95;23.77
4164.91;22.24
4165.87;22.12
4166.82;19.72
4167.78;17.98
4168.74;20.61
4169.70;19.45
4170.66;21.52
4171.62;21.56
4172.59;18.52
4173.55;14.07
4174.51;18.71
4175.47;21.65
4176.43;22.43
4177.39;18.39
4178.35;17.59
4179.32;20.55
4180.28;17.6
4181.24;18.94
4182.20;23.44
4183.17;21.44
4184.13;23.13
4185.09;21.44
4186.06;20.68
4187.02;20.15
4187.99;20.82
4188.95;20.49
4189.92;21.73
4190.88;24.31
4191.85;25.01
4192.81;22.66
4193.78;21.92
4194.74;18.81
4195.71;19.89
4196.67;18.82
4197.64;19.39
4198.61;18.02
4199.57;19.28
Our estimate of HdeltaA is -0.9 AA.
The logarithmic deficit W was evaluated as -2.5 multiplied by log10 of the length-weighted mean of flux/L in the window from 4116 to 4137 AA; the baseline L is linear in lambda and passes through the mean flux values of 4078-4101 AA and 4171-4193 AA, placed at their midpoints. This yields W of 0.06 mag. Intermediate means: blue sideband 20.8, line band 19.6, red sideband 20.6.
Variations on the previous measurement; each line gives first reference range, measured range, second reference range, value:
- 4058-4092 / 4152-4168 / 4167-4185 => -0.057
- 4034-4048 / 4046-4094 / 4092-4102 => -0.046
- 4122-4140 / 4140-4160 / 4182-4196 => 0.047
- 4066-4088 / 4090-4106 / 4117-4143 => 0.008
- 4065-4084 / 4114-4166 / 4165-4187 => -0.011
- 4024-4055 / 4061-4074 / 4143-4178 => 0.031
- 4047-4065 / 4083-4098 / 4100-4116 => -0.146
